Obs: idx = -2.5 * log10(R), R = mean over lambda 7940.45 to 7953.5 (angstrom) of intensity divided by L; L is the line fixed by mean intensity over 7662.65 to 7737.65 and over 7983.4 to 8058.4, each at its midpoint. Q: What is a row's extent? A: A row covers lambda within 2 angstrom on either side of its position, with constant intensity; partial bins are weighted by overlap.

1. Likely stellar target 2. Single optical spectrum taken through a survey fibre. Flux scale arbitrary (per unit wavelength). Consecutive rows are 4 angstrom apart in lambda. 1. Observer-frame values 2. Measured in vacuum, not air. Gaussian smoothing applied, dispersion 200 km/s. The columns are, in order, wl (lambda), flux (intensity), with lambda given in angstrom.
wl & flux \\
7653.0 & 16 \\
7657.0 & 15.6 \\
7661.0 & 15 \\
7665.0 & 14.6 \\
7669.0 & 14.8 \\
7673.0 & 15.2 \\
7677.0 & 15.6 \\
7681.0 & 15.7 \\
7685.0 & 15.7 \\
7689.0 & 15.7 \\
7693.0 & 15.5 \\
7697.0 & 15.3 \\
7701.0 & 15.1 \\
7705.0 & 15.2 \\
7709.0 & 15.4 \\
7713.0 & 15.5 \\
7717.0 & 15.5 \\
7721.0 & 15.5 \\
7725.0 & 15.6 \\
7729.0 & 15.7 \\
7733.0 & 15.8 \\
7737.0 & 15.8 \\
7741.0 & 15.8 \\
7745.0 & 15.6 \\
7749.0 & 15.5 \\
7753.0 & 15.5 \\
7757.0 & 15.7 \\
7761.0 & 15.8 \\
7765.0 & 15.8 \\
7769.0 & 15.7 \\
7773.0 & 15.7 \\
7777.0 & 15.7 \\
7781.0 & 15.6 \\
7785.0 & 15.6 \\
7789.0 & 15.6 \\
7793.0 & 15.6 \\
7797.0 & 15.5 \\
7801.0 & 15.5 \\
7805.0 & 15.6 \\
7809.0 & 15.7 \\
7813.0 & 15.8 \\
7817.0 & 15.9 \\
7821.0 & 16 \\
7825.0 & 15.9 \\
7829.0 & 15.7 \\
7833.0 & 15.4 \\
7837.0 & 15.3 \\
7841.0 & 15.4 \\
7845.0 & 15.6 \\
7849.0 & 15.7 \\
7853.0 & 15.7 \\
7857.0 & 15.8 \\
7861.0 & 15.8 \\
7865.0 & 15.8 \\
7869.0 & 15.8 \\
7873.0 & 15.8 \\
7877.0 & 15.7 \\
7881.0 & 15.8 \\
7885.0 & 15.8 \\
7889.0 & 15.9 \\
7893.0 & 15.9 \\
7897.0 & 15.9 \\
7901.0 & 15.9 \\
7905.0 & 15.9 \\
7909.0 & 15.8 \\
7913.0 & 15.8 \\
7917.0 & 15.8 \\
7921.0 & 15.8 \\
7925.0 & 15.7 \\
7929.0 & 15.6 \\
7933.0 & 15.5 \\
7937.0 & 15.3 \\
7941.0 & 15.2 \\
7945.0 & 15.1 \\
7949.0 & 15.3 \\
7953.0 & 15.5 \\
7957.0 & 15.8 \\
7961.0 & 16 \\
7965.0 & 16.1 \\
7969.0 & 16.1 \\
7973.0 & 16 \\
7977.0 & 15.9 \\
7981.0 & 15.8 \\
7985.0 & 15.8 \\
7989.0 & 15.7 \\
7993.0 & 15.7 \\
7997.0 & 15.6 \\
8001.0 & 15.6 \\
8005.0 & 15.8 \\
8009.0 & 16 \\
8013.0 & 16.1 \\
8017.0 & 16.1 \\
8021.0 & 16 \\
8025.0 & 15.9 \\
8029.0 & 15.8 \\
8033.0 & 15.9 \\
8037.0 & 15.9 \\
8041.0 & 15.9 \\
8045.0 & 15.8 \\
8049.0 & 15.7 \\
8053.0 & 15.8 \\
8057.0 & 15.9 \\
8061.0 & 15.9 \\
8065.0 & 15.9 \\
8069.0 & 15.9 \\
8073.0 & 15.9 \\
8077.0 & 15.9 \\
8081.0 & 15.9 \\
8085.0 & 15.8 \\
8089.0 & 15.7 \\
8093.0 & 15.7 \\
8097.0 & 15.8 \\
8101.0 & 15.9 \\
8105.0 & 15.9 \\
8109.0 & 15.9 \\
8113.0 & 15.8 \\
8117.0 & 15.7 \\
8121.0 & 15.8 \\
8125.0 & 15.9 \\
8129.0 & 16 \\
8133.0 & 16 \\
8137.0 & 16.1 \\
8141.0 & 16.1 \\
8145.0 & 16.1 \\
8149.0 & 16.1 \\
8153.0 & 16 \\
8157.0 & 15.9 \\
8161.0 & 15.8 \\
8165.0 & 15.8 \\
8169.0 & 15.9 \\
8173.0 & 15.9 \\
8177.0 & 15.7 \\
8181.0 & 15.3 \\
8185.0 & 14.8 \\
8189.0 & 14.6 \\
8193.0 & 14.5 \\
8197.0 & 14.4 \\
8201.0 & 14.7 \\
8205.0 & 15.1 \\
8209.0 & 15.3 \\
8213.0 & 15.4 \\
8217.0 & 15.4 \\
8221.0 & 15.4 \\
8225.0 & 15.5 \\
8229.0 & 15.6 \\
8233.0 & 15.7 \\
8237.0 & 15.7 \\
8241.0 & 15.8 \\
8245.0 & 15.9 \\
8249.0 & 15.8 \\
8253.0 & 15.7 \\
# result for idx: 0.03 mag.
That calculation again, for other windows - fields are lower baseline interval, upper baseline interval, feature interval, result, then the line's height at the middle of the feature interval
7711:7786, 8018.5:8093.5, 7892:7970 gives 0.01 mag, 15.8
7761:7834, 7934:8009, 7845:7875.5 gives 0.00 mag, 15.7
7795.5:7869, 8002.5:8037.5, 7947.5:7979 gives 0.00 mag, 15.9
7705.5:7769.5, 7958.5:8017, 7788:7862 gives 0.00 mag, 15.7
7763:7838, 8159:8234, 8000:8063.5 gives -0.03 mag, 15.5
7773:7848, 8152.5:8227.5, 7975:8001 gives -0.02 mag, 15.5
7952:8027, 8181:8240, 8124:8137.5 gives -0.04 mag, 15.4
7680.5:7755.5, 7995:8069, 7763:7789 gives 0.00 mag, 15.6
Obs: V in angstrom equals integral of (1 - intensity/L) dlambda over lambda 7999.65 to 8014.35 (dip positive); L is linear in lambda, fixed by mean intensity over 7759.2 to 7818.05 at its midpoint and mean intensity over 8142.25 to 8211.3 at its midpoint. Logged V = -0.33 angstrom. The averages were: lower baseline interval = 15.7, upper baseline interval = 15.4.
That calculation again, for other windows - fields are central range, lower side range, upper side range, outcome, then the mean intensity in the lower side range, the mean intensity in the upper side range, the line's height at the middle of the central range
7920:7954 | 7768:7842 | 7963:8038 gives 0.80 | 15.6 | 15.9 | 15.8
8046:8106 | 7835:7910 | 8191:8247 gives -1.33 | 15.8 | 15.3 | 15.5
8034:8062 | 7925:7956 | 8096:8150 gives -0.23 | 15.4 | 15.9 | 15.7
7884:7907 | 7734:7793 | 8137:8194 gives -0.33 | 15.7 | 15.6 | 15.7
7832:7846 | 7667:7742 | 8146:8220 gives 0.04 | 15.5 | 15.4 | 15.5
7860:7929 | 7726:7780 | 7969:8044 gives -0.09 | 15.7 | 15.9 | 15.8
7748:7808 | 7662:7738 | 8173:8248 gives -0.89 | 15.4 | 15.3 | 15.4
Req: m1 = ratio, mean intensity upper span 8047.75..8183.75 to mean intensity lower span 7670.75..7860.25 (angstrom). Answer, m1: 1.02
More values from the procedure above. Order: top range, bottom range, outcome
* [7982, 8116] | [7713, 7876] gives 1.01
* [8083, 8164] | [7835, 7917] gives 1.01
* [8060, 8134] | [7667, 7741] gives 1.02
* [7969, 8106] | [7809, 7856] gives 1.01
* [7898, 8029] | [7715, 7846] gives 1.01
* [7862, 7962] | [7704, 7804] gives 1.01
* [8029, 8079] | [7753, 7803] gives 1.01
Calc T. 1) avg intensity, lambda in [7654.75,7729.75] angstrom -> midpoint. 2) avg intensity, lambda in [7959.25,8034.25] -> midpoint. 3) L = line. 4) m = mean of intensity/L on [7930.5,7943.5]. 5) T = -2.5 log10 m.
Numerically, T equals 0.03 mag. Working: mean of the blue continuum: 15.4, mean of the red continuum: 15.9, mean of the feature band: 15.3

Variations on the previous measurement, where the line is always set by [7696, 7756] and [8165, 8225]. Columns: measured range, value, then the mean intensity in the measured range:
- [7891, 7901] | -0.03 mag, 15.9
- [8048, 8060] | -0.04 mag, 15.8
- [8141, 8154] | -0.06 mag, 16.1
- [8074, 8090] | -0.04 mag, 15.8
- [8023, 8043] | -0.04 mag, 15.9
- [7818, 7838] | -0.02 mag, 15.7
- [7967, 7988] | -0.04 mag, 15.9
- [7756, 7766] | -0.02 mag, 15.8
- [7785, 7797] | -0.01 mag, 15.6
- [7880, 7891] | -0.03 mag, 15.8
